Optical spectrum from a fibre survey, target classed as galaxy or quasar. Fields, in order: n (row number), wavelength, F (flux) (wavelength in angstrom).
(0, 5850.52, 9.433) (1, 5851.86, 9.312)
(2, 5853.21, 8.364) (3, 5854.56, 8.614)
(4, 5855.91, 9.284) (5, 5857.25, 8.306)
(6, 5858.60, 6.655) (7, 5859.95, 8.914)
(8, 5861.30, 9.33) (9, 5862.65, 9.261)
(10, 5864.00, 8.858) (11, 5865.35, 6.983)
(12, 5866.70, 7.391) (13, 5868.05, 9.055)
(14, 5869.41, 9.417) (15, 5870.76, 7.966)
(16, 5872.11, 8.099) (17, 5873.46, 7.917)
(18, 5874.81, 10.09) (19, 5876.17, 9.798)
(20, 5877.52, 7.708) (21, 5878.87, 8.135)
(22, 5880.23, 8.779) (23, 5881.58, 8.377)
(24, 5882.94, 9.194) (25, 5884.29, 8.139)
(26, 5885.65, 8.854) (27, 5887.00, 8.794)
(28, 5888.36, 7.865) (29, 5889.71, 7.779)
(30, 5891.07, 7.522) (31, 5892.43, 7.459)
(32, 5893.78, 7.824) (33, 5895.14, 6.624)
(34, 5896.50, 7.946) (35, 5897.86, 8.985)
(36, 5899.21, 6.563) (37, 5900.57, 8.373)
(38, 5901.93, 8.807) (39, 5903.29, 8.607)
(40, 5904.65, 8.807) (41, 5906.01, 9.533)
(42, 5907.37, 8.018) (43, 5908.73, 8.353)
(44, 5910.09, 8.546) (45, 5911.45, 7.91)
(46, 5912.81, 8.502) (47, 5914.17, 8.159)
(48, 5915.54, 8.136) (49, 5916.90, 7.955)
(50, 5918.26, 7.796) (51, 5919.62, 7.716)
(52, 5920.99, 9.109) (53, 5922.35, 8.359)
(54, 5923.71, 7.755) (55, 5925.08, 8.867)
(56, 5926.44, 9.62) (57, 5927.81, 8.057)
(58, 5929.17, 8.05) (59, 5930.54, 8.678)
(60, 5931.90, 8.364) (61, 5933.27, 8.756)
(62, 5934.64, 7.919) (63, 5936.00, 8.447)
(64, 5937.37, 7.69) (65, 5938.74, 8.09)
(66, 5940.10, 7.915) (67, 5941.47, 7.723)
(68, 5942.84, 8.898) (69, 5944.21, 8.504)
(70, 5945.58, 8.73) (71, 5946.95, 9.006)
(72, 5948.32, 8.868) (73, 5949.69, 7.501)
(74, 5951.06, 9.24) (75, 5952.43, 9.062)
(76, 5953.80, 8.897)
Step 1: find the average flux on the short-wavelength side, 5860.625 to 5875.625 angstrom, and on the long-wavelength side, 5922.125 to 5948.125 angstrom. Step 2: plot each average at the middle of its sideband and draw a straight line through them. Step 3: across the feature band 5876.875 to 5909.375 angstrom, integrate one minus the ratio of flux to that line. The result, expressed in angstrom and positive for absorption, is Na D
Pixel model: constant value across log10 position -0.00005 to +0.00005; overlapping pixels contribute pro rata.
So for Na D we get 1.2 angstrom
